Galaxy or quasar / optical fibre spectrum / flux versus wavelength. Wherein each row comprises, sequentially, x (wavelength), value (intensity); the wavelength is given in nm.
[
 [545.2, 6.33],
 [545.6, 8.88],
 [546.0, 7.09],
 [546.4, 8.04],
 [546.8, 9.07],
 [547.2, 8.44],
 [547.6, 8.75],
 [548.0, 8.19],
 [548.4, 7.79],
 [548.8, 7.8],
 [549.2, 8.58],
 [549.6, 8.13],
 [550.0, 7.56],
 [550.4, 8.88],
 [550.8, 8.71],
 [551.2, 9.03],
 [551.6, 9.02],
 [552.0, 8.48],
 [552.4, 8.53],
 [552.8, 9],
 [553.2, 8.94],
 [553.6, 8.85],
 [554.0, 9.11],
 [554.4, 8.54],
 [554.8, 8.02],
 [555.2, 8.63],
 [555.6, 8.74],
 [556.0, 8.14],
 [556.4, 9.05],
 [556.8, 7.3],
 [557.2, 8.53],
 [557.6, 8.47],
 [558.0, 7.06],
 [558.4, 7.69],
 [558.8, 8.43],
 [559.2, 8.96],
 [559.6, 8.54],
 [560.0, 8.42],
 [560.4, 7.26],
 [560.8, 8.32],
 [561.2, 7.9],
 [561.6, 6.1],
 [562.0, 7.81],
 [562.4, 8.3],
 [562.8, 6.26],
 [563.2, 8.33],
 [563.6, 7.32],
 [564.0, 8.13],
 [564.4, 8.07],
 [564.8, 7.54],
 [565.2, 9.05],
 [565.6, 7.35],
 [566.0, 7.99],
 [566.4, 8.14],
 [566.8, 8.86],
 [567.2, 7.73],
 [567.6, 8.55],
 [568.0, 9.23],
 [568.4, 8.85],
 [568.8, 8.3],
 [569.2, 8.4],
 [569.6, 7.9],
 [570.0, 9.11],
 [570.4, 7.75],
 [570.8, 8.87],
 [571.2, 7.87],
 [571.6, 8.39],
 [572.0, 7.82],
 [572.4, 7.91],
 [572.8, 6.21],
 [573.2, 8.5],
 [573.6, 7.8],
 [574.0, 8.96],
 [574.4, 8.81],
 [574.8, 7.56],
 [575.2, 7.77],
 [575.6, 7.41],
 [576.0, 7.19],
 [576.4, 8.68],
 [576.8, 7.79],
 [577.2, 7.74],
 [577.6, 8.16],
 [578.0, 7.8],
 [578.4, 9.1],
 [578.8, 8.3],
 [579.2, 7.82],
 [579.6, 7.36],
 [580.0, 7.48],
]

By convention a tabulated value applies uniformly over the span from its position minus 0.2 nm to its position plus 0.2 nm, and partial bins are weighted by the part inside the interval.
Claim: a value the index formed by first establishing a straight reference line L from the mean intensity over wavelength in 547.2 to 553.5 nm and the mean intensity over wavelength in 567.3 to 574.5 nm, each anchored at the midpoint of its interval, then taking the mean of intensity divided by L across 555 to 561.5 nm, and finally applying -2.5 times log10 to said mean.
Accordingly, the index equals 0.03 mag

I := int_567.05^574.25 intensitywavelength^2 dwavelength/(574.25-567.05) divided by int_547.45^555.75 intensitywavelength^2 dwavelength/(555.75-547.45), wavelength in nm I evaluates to 1.03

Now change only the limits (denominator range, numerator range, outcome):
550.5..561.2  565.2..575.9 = 1.02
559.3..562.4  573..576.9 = 1.08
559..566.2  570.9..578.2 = 1.05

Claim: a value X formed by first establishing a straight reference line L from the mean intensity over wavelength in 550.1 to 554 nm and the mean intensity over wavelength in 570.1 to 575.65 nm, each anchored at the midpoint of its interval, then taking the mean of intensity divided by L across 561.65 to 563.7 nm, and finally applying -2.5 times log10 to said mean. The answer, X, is 0.12 mag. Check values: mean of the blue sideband 8.81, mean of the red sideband 8.01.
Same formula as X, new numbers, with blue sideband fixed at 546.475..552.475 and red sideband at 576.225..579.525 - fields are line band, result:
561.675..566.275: 0.07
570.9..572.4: 0.02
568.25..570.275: -0.03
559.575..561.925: 0.09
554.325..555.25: 0.01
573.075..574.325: -0.04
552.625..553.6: -0.07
